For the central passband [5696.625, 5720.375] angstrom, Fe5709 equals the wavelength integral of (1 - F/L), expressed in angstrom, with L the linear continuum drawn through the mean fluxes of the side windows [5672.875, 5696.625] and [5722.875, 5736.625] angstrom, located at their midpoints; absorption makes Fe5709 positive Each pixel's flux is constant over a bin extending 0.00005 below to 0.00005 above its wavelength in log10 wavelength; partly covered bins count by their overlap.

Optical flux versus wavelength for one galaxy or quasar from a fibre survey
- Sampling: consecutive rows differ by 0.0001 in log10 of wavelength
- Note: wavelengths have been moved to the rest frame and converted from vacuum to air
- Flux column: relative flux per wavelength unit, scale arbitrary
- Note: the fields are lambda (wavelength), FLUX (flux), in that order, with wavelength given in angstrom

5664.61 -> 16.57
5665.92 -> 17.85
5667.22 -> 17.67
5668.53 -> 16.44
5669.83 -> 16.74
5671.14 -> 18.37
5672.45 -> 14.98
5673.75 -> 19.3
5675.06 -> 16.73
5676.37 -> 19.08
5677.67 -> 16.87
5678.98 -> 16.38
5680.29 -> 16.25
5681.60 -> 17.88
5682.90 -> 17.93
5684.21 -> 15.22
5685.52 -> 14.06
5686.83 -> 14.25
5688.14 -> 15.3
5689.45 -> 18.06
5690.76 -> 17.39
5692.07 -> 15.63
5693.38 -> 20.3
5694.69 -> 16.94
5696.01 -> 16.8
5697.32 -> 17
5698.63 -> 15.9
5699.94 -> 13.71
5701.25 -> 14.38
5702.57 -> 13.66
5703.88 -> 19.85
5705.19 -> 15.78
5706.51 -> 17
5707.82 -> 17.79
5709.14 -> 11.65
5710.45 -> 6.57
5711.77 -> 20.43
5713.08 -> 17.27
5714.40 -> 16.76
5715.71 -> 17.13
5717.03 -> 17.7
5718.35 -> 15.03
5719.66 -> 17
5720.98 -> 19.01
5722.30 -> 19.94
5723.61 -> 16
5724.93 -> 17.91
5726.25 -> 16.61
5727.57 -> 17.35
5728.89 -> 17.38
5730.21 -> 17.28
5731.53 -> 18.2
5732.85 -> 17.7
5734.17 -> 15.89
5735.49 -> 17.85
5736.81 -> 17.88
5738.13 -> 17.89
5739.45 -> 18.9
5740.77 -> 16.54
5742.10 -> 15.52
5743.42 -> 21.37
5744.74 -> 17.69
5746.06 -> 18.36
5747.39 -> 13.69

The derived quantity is 1.8 angstrom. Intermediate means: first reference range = 16.9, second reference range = 17.3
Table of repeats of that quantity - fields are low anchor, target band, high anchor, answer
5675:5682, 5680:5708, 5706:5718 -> 0.2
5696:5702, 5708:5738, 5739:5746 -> 0.1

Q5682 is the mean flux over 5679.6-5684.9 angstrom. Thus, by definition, 16.8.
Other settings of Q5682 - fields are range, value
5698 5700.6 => 14.8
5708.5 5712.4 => 12.8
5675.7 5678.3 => 18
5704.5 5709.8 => 15.6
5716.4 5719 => 16.3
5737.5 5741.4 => 17.8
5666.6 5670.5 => 16.9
